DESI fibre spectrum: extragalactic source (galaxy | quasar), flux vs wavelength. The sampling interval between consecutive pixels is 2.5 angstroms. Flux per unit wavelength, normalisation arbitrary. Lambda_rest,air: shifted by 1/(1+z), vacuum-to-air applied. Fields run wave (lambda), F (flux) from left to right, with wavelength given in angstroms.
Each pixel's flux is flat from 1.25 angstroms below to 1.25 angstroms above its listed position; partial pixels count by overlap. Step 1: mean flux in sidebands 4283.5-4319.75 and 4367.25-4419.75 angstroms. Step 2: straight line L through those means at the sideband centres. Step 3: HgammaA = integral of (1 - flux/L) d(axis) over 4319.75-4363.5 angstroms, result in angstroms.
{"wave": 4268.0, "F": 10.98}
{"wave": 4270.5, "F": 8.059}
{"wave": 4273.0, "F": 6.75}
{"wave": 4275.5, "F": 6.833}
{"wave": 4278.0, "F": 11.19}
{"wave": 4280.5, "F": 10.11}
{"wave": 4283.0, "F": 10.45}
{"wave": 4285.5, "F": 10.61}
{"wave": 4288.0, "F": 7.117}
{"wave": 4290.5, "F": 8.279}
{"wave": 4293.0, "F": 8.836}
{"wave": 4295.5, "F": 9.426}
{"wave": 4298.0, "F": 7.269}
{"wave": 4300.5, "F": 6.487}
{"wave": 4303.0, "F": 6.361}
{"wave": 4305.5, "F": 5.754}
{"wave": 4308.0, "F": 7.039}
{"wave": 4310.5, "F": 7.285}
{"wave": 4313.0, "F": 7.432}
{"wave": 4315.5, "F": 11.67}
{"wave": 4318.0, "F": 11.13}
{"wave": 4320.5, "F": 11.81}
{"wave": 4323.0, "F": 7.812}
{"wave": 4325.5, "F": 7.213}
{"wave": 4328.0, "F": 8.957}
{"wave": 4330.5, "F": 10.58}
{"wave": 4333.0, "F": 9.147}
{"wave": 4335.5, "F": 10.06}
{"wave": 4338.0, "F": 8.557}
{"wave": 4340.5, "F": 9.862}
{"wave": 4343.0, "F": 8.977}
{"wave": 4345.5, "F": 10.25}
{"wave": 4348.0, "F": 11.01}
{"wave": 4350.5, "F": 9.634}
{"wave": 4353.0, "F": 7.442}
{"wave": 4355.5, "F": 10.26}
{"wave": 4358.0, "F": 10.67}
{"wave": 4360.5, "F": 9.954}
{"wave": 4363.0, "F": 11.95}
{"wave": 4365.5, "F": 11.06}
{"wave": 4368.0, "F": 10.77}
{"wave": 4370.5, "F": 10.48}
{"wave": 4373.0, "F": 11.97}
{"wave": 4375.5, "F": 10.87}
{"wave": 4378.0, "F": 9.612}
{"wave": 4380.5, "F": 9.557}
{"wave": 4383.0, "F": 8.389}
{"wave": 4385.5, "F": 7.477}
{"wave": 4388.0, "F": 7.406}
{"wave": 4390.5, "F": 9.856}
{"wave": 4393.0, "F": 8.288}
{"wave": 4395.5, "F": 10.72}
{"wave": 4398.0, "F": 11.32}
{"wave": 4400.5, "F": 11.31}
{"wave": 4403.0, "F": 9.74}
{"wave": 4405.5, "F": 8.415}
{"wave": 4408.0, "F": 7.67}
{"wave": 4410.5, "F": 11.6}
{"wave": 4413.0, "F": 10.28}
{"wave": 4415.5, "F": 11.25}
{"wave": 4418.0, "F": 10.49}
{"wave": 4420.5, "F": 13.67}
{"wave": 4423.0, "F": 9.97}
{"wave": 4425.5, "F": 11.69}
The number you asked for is -3.0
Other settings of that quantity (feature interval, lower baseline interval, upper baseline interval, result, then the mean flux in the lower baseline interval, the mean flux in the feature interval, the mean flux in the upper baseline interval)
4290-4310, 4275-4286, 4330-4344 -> 4.9 angstroms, 9.99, 7.39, 9.48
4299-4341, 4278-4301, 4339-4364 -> 3.7 angstroms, 8.94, 8.63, 9.97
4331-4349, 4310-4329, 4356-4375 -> 0.5 angstroms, 9.24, 9.71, 10.9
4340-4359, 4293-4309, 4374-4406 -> -2.9 angstroms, 7.2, 9.75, 9.5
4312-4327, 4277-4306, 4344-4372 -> -0.4 angstroms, 8.54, 9.54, 10.3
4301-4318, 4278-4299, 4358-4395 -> 2.8 angstroms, 9.16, 7.8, 9.88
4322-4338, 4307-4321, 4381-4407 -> 0.6 angstroms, 9.31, 8.95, 9.28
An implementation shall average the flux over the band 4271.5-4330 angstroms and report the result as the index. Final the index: 8.54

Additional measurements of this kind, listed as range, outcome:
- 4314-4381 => 10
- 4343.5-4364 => 10.1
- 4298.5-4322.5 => 8.28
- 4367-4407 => 9.74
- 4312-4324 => 10.1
